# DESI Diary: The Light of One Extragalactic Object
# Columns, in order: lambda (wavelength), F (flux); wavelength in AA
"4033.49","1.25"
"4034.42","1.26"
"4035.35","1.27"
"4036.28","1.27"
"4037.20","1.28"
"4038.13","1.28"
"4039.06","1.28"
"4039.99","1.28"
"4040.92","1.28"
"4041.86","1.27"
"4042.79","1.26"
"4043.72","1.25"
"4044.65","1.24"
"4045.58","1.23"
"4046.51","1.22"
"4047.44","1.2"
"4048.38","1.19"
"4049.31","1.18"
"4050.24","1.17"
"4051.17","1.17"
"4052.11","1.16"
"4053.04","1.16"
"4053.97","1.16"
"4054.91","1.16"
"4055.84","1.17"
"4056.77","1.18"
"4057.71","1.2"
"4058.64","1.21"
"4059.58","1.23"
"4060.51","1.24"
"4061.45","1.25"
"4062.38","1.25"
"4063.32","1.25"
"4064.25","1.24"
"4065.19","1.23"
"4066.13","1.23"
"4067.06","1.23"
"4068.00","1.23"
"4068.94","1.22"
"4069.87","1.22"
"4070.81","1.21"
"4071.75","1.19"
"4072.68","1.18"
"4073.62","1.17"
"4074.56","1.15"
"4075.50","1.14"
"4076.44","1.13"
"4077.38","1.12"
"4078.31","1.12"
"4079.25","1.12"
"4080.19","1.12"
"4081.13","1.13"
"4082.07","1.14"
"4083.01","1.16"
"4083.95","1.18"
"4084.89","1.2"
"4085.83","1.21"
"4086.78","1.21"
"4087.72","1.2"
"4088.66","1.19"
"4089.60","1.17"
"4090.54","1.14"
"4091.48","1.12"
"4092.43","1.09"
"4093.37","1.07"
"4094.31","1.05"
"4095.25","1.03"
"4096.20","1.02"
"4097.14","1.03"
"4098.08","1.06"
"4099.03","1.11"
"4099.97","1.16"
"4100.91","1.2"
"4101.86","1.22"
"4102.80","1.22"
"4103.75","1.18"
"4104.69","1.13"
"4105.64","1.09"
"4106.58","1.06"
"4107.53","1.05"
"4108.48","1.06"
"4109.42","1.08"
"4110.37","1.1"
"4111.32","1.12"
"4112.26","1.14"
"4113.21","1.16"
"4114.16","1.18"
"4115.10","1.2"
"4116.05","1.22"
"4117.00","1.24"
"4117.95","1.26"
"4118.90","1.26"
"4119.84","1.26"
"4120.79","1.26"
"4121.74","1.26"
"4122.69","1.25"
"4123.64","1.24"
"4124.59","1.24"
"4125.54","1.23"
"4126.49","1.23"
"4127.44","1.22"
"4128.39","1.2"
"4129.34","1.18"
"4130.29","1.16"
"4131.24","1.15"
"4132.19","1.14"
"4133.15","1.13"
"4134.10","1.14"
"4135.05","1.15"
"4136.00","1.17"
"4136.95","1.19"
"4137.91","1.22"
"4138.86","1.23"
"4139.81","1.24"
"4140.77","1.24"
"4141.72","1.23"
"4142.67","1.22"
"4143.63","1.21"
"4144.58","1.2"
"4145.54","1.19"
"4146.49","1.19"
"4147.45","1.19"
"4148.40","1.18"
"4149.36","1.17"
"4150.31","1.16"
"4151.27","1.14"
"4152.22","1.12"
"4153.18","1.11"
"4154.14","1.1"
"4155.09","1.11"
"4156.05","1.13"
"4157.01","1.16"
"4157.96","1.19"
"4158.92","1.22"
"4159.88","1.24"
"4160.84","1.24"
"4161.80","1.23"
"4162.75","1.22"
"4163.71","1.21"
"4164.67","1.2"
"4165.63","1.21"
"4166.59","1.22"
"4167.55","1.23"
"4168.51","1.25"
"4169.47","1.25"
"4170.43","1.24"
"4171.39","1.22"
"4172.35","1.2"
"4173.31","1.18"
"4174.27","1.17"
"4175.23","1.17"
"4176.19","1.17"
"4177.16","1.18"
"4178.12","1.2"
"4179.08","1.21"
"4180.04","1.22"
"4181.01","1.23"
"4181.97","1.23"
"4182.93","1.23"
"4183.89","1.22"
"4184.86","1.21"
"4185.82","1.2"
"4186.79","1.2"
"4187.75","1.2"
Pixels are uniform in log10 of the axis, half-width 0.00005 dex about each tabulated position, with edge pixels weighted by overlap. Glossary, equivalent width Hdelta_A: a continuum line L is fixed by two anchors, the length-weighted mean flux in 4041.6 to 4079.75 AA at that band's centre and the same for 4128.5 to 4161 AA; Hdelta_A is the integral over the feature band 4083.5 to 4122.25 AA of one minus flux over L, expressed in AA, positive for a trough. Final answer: 1.2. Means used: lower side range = 1.2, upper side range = 1.18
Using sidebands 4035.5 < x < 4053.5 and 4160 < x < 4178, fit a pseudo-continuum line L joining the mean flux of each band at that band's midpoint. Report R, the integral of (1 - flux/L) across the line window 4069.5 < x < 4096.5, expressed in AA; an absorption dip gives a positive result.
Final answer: 1.77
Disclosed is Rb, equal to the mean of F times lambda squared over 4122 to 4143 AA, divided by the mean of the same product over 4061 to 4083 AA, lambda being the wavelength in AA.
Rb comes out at 1.04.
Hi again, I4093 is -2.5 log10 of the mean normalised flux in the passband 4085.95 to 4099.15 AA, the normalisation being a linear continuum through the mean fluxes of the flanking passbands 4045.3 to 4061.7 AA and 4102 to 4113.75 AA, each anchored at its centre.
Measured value 0.03 mag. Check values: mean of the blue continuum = 1.19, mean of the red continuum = 1.12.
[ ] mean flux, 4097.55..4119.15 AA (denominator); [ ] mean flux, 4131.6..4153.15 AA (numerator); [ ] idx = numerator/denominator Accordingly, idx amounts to 1.03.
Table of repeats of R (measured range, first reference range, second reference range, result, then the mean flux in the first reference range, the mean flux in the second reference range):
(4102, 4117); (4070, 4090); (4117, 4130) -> 0.9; 1.16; 1.24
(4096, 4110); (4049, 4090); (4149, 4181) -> 0.9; 1.19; 1.19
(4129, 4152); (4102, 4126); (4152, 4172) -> 0.1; 1.18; 1.2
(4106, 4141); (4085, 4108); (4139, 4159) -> -1.0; 1.13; 1.18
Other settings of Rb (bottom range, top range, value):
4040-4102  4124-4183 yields 1.06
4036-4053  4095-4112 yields 0.93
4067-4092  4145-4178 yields 1.06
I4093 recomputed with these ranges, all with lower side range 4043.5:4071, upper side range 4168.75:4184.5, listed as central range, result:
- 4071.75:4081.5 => 0.06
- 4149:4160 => 0.05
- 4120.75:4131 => -0.01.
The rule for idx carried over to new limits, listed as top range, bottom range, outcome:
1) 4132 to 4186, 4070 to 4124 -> 1.03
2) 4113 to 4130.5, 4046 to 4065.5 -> 1.02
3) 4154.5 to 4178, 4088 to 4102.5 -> 1.08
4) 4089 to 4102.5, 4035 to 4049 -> 0.88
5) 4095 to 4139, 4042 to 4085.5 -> 0.98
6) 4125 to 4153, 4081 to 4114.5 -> 1.05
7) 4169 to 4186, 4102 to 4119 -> 1.05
